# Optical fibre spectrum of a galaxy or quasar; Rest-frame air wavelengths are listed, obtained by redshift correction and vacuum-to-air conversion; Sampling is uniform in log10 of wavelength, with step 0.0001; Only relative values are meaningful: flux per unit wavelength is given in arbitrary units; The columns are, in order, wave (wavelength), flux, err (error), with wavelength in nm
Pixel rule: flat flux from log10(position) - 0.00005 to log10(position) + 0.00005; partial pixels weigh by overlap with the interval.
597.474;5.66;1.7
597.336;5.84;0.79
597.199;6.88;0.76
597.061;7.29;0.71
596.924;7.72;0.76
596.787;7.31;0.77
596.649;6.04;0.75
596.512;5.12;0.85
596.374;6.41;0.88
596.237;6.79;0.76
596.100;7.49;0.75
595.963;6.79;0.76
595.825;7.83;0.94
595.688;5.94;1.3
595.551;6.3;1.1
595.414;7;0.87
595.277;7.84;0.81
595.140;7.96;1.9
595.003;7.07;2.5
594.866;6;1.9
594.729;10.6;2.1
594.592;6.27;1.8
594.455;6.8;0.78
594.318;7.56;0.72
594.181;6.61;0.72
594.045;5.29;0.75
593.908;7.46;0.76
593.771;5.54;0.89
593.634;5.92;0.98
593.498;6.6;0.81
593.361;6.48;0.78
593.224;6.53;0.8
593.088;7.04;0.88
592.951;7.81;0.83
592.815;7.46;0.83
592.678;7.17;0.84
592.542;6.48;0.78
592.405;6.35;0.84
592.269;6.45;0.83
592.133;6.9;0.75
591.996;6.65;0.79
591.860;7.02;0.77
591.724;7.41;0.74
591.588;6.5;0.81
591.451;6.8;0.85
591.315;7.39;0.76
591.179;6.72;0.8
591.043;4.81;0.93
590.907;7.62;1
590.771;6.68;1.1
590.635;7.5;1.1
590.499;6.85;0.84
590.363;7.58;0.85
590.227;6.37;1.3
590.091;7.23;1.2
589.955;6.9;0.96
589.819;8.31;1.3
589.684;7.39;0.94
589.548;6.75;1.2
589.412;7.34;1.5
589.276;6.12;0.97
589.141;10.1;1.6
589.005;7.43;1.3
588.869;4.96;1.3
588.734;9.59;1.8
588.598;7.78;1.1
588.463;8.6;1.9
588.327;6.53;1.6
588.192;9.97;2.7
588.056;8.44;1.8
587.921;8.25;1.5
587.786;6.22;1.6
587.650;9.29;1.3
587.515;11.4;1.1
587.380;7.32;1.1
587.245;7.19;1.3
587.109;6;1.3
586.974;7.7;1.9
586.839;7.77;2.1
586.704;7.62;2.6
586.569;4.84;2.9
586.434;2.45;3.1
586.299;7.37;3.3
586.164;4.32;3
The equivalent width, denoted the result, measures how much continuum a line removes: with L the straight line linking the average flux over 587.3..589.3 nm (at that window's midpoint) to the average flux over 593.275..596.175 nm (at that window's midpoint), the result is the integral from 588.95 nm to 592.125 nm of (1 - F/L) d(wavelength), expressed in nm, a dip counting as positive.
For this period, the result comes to 0.26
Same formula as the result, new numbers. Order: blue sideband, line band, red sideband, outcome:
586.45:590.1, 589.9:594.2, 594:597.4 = 0.30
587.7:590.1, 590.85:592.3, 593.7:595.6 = 0.12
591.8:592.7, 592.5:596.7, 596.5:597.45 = -0.11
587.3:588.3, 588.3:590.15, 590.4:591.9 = 0.08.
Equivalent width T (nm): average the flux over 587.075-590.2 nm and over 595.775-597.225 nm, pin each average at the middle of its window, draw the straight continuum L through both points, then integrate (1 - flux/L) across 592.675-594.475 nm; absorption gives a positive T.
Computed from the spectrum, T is 0.12 nm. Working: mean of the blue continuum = 7.79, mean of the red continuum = 6.86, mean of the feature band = 6.71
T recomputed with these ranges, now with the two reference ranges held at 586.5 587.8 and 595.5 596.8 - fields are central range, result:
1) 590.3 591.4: 0.04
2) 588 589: -0.07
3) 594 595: -0.05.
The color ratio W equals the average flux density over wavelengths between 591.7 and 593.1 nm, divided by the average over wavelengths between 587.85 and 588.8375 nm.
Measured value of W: 0.84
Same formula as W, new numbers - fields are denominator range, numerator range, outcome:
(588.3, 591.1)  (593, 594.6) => 0.90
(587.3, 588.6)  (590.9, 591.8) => 0.80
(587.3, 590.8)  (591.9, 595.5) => 0.89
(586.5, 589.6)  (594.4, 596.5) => 0.92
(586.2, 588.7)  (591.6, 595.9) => 0.92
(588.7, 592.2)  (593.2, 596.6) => 0.96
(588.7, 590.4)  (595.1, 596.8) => 0.93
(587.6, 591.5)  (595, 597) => 0.93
